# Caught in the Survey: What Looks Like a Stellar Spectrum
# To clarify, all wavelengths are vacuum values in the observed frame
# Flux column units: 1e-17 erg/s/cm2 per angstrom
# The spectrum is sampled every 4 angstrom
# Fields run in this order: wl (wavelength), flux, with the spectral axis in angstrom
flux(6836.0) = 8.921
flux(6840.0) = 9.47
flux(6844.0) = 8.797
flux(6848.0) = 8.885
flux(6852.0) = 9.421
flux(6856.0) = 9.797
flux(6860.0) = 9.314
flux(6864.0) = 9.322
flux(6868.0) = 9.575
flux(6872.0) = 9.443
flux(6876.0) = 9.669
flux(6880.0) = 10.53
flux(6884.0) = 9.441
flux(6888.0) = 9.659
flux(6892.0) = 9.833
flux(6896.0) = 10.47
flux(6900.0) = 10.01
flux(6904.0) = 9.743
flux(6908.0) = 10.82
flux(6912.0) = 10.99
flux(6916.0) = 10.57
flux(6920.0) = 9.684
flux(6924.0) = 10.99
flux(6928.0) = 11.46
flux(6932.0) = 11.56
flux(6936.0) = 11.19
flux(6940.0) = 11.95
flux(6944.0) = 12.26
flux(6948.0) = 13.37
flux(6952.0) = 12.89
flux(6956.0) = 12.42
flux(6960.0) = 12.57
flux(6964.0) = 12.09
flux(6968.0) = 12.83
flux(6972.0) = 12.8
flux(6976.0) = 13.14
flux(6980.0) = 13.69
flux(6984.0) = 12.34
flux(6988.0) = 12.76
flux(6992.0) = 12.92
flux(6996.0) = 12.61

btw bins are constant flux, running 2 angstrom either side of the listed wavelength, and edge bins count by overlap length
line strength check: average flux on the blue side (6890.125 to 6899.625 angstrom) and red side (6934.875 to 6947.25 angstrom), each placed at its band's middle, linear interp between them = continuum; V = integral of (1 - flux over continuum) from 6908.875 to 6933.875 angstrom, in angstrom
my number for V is 0.7 angstrom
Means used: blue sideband 10.1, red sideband 12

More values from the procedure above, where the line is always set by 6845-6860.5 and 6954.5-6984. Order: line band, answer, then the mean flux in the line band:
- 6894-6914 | 0.8 angstrom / 10.4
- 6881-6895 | 0.8 angstrom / 9.77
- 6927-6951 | -0.3 angstrom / 12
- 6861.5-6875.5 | 0.5 angstrom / 9.47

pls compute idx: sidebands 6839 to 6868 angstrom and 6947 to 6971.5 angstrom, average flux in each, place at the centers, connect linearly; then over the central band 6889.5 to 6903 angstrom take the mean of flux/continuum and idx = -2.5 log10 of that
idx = 0.06 mag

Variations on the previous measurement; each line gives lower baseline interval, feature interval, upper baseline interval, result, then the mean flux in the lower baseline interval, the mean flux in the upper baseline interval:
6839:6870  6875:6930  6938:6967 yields 0.06 mag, 9.32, 12.5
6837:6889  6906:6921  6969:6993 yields 0.04 mag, 9.47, 12.9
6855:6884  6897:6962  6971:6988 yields 0.01 mag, 9.64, 13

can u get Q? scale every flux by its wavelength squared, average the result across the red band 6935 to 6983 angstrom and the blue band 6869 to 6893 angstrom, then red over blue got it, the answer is 1.32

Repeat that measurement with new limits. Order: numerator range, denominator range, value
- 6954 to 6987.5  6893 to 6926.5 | 1.25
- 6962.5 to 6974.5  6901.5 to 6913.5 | 1.23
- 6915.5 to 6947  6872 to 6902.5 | 1.16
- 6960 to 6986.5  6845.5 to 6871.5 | 1.41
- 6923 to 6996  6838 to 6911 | 1.31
